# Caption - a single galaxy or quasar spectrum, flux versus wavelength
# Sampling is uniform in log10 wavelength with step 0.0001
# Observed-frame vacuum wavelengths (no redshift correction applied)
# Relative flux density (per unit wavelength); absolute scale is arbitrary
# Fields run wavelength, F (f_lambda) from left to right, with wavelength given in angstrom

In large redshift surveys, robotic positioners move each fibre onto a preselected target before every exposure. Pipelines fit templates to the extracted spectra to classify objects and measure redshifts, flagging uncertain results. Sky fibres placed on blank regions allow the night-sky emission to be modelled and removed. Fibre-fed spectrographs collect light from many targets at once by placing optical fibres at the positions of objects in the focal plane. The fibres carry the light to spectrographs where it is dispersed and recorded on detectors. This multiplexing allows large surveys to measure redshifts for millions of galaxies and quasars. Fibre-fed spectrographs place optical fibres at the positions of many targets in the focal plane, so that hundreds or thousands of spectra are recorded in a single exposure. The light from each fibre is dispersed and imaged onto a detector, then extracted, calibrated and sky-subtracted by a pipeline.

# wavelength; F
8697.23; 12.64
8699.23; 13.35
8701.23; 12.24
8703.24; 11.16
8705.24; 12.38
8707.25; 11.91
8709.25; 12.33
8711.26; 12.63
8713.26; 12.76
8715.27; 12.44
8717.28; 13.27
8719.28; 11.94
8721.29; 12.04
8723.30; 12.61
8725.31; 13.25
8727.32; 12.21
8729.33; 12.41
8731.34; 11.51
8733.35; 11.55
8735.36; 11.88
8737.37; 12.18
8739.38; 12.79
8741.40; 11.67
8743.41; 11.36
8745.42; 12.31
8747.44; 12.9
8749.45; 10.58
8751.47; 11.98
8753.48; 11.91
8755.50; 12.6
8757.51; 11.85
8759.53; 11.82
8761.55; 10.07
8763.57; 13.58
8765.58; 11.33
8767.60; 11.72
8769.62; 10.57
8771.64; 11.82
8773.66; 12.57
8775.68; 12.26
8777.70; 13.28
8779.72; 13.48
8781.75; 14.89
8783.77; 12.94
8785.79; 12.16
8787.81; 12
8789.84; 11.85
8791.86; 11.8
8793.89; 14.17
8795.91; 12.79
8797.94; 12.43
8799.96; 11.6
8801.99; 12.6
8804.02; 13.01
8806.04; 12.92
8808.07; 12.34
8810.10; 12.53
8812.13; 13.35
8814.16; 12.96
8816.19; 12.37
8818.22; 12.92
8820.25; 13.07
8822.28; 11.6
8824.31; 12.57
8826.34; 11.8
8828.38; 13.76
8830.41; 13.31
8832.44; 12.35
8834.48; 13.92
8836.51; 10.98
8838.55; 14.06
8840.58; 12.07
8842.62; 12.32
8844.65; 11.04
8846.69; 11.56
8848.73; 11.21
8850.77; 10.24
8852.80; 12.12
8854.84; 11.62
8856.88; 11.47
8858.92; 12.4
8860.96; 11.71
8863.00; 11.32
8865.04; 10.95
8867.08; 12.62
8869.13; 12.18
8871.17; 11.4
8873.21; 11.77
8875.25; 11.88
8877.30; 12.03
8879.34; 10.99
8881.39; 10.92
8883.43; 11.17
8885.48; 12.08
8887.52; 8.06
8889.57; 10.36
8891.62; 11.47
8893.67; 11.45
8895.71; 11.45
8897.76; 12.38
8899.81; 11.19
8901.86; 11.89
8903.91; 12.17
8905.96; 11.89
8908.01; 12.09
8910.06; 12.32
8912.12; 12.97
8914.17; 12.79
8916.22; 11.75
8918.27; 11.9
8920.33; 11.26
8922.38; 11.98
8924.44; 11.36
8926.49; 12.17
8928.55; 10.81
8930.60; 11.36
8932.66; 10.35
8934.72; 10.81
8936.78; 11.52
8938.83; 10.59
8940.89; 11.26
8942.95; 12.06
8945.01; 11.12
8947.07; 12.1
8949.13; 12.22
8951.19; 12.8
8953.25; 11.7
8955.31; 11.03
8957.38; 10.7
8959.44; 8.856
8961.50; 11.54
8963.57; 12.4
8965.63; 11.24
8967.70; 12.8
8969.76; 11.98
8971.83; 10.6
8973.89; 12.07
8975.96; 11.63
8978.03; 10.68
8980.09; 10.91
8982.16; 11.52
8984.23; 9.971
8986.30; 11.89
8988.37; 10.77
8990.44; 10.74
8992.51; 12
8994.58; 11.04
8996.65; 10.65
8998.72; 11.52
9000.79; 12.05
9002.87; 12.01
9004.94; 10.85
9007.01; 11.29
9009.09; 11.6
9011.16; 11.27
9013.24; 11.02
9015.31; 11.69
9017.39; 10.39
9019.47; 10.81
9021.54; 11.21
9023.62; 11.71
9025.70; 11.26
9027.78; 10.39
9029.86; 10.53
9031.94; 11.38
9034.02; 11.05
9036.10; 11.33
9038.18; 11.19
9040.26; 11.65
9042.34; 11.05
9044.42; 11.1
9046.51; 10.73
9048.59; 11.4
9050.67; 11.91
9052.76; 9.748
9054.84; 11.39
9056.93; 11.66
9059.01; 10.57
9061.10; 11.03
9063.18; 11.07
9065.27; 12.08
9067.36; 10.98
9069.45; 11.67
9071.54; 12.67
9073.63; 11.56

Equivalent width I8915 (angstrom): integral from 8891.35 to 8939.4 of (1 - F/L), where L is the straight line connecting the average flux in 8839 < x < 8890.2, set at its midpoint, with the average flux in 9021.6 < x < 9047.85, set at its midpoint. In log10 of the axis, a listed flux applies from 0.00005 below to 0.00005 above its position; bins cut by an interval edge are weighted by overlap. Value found -1.35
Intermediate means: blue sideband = 11.5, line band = 11.7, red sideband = 11.1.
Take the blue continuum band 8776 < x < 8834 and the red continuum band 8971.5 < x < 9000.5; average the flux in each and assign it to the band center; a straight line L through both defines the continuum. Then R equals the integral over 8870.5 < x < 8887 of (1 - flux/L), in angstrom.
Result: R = 0.9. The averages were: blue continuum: 12.7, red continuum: 11.2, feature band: 11.4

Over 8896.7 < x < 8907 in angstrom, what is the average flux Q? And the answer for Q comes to 11.9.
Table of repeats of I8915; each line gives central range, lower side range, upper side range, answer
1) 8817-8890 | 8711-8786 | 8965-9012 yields 0.1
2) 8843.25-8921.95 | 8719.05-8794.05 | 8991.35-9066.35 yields 1.0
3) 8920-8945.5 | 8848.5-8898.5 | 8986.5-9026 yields 0.1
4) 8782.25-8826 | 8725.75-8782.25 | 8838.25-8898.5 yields -2.8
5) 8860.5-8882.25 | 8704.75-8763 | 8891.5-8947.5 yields 0.3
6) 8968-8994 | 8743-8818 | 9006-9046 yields 0.2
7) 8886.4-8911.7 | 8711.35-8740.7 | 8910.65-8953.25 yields 0.7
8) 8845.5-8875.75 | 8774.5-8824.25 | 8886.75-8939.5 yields 1.1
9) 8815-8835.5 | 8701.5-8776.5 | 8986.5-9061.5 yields -1.7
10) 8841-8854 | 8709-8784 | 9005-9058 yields 0.4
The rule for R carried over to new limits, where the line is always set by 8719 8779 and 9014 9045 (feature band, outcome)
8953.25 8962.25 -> 0.6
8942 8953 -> -0.6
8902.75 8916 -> -0.9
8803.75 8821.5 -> -1.5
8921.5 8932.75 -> 0.0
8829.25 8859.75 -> -0.9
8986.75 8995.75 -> 0.0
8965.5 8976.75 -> -0.5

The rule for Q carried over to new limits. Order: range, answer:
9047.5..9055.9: 11.1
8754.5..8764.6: 12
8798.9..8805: 12.4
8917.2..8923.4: 11.7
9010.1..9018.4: 11.1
